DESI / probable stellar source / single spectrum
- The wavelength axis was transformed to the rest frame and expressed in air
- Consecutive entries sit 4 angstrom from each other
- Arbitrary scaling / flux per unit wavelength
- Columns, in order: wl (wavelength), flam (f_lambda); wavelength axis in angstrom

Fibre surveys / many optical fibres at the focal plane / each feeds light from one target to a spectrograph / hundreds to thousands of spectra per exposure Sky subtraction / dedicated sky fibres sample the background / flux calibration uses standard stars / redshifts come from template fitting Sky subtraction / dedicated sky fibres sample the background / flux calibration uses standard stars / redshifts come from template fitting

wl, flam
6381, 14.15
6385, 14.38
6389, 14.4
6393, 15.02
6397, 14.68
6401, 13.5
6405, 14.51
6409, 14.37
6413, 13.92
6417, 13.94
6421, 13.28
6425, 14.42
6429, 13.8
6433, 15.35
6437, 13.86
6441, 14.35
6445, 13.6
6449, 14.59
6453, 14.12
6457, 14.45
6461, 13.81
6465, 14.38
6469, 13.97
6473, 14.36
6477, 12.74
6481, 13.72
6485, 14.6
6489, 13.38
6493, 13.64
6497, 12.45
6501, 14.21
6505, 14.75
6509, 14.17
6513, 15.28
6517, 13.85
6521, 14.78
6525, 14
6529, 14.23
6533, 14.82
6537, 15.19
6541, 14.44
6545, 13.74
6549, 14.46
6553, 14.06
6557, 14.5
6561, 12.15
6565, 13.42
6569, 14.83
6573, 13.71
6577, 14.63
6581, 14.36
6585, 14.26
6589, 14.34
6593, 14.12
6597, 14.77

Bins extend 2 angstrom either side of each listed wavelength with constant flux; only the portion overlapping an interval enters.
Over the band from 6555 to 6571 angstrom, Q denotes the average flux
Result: 13.7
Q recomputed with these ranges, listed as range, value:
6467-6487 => 13.9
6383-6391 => 14.4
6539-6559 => 14.2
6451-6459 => 14.3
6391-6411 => 14.4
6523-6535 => 14.3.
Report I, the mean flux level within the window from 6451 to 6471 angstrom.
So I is 14.1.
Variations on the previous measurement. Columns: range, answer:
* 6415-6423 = 13.6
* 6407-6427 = 14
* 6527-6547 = 14.5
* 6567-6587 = 14.4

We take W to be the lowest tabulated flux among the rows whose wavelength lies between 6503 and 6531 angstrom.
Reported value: 13.85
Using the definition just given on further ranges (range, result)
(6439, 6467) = 13.6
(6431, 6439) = 13.86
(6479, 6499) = 12.45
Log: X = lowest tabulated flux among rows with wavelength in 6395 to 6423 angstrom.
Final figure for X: 13.28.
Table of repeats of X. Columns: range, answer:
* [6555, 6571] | 12.15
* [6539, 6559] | 13.74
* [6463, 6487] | 12.74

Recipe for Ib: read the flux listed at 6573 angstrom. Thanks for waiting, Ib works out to 13.71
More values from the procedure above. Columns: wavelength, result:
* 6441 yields 14.35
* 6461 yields 13.81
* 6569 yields 14.83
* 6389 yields 14.4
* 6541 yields 14.44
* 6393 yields 15.02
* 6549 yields 14.46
